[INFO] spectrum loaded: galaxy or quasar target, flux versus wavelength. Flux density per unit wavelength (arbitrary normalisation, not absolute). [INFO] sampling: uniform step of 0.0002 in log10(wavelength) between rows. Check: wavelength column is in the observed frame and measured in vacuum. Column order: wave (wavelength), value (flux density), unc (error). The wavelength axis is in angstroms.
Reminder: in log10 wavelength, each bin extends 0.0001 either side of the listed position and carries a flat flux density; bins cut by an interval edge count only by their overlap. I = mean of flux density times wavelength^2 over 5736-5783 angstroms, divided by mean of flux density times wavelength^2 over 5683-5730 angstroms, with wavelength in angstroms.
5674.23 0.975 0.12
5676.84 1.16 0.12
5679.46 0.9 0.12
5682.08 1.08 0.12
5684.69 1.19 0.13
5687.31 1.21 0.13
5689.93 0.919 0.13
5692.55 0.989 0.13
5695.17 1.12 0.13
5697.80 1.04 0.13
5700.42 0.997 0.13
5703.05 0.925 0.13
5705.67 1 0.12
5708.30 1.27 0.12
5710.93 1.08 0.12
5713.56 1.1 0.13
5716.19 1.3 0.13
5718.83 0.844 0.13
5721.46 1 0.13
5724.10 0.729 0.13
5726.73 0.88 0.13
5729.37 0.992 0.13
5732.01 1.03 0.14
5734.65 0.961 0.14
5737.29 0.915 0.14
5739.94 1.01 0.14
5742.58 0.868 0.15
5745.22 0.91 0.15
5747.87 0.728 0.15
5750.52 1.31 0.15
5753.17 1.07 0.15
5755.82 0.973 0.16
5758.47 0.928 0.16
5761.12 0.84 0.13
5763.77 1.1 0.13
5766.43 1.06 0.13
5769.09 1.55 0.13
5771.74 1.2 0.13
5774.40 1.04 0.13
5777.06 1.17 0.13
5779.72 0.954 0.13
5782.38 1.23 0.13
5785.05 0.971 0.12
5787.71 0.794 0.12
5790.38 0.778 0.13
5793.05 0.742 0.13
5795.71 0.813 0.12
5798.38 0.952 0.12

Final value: 1.03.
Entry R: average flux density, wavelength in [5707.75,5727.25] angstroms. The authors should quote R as 1.02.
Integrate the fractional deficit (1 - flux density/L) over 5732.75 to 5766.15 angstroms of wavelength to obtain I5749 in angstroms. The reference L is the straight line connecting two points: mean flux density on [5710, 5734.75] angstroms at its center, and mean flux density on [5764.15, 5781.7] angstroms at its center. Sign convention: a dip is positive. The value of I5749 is 3.4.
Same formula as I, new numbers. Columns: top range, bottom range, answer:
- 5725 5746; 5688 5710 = 0.92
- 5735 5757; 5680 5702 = 0.93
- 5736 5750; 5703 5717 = 0.82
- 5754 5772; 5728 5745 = 1.14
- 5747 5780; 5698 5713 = 1.04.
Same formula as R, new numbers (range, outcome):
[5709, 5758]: 0.986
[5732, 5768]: 0.981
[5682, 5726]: 1.04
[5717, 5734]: 0.926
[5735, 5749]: 0.894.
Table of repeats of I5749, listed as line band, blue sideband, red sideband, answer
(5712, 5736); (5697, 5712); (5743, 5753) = 0.9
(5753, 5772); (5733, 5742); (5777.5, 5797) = -3.1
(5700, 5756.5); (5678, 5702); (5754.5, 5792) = 2.7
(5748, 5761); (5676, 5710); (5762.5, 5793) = 0.5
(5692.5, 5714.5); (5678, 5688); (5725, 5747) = -0.7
